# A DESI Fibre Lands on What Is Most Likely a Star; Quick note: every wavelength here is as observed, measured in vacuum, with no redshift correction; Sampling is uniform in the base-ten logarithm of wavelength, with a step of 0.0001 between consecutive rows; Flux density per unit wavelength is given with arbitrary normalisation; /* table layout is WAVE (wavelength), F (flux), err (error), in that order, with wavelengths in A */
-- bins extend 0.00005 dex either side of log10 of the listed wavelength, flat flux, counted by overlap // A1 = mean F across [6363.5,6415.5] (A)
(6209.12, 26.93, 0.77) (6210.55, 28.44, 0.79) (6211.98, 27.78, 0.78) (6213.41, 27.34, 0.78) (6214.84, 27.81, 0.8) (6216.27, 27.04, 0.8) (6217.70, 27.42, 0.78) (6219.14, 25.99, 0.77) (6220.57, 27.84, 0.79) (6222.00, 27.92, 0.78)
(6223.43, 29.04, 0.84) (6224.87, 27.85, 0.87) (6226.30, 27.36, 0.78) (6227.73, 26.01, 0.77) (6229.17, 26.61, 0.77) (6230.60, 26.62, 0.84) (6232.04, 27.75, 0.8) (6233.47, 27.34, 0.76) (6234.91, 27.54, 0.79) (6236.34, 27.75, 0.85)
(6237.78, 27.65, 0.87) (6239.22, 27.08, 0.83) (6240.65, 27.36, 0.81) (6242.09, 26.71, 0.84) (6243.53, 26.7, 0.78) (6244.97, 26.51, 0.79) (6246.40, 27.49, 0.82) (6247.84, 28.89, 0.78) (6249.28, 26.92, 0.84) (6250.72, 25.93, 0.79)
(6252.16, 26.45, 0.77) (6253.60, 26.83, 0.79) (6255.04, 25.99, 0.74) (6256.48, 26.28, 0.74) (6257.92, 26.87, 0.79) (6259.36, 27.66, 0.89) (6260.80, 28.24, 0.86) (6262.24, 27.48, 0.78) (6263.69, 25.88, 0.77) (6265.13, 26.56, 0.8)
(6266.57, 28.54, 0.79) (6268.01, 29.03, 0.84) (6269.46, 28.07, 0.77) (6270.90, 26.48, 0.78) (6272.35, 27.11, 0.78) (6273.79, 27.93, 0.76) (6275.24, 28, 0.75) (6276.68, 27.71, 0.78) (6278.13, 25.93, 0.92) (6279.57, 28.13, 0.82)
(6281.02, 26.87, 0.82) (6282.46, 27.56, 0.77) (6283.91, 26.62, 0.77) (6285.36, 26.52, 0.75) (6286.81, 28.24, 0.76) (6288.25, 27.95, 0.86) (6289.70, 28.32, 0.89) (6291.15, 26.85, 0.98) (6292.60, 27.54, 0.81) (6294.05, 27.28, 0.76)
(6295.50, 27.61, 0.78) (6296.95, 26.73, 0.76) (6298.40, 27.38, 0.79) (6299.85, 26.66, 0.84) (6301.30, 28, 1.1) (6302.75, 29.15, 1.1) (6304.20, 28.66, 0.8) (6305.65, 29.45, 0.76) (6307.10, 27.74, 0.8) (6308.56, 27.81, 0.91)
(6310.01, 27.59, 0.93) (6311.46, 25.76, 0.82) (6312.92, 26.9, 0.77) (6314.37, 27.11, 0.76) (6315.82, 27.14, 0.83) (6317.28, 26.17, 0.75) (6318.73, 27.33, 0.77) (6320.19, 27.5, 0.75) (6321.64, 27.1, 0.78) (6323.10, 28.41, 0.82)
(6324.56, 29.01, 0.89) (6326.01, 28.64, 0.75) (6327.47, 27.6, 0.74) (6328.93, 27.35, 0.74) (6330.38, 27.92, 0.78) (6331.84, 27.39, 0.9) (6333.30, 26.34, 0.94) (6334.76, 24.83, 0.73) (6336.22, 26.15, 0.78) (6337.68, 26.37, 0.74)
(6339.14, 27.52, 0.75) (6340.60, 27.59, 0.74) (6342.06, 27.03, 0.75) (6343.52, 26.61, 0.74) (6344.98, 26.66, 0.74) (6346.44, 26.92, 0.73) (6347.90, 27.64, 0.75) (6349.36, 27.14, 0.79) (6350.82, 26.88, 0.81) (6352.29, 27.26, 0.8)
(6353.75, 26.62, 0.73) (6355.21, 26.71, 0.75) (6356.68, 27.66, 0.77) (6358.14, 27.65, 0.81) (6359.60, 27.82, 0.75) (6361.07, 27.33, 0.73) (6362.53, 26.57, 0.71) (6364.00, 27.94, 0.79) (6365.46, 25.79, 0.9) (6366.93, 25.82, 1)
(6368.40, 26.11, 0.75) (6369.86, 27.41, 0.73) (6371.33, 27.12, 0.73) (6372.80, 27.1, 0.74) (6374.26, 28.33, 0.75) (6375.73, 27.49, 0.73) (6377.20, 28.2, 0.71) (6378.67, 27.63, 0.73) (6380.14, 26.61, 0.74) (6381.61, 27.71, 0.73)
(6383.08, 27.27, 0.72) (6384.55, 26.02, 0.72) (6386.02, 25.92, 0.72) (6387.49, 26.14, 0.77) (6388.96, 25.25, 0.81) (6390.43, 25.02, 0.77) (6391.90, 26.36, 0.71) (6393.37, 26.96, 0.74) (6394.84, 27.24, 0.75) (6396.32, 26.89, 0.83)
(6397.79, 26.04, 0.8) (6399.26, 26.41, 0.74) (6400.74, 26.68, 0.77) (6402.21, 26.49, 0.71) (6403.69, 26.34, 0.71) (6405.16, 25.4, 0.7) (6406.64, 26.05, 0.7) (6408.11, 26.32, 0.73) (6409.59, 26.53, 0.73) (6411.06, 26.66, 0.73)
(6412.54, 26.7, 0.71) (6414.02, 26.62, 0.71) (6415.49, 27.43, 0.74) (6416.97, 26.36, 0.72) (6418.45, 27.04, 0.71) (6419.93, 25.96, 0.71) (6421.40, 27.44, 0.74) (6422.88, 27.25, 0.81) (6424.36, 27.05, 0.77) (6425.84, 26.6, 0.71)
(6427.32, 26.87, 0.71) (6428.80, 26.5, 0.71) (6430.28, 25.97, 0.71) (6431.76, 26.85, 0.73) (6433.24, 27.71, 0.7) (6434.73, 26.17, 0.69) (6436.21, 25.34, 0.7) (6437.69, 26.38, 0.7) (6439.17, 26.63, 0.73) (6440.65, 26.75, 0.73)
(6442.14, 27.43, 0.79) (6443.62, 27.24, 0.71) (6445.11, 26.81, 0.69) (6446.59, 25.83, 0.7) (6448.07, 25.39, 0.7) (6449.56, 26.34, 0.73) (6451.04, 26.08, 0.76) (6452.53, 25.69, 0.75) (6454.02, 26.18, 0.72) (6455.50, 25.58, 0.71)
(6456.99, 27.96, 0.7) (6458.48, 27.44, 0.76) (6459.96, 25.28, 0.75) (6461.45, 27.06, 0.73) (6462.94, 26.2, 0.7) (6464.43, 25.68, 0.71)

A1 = 26.7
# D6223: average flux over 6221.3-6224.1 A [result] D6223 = 28.5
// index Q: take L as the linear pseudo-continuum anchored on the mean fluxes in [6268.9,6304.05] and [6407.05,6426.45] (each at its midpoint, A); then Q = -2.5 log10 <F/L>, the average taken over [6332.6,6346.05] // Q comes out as 0.024 mag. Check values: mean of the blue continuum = 27.5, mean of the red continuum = 26.8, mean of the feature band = 26.6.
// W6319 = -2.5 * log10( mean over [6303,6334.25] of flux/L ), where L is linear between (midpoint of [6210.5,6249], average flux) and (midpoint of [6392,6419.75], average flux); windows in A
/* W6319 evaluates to -0.02 mag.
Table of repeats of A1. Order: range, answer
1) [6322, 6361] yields 27.2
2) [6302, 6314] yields 27.9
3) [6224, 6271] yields 27.2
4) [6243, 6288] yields 27.2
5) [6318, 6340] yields 27.3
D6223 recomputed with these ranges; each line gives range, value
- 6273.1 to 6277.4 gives 27.9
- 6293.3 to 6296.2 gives 27.4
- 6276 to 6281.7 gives 27.1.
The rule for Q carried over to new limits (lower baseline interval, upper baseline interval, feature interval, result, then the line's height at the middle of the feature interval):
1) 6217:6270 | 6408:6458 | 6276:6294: -0.010 mag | 27.1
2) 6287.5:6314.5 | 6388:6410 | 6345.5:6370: -0.007 mag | 26.8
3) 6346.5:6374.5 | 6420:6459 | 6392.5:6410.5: 0.015 mag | 26.8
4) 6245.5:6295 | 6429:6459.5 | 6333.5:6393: 0.000 mag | 26.9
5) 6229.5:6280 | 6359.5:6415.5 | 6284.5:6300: -0.012 mag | 27.1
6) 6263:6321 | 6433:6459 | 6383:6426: 0.010 mag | 26.7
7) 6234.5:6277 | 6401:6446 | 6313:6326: -0.020 mag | 27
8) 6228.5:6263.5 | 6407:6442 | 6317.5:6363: -0.014 mag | 26.9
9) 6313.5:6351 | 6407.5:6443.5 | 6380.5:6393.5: 0.025 mag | 26.9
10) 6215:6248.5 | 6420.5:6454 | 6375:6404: 0.004 mag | 26.7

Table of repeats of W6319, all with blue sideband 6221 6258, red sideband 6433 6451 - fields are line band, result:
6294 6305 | -0.03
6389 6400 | 0.01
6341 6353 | -0.01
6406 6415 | 0.00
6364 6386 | -0.01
